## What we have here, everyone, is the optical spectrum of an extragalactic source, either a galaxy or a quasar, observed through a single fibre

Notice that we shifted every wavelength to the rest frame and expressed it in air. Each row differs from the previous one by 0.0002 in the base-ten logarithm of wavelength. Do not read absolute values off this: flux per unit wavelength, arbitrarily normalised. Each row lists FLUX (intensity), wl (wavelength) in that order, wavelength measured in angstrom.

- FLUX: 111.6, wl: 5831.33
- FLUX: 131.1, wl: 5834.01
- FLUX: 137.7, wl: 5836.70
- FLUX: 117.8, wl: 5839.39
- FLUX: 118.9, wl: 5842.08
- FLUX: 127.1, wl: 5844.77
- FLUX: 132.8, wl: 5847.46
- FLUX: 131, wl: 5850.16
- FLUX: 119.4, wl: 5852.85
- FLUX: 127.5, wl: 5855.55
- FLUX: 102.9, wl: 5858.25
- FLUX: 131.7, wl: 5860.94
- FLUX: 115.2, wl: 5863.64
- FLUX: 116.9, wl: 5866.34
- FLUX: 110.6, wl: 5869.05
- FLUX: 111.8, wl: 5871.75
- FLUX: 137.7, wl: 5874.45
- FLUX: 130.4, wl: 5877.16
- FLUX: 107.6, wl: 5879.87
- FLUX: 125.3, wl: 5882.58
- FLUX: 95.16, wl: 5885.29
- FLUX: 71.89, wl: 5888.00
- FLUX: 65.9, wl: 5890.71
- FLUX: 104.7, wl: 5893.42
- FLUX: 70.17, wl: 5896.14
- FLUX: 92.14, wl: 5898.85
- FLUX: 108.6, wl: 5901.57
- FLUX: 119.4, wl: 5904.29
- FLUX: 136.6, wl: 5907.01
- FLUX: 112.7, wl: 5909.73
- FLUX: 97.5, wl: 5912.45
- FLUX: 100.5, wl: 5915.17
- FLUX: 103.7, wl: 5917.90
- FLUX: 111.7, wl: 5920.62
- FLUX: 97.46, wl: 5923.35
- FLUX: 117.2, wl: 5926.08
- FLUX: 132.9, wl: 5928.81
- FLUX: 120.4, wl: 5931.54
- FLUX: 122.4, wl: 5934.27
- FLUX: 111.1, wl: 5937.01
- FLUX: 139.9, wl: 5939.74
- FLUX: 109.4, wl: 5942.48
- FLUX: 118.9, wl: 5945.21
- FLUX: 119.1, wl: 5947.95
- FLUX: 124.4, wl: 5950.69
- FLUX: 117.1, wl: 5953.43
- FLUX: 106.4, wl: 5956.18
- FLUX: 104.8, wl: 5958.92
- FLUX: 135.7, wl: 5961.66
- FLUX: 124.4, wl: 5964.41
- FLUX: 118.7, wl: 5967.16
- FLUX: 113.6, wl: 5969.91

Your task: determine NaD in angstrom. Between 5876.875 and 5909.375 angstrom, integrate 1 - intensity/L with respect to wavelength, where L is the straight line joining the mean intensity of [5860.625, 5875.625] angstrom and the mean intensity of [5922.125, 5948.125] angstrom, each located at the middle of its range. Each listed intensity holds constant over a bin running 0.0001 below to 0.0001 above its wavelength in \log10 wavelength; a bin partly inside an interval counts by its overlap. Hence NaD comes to 4.8 angstrom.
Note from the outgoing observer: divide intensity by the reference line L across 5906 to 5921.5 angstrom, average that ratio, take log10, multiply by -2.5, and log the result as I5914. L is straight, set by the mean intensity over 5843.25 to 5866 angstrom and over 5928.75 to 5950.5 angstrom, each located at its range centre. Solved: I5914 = 0.11 mag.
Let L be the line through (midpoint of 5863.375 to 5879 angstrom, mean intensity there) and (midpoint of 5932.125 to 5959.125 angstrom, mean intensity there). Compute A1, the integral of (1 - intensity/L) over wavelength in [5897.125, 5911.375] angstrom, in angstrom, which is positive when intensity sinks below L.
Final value 0.8 angstrom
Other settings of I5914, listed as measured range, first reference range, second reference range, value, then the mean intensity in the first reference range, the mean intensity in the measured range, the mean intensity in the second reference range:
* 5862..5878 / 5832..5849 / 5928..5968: 0.04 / 127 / 120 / 120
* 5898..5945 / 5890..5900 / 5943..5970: -0.16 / 84.2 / 114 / 118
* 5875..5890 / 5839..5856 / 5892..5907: 0.04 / 125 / 106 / 102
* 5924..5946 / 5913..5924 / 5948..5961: -0.12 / 103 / 121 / 115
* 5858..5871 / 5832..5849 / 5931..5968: 0.08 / 127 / 116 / 119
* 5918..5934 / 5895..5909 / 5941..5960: -0.05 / 106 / 115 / 115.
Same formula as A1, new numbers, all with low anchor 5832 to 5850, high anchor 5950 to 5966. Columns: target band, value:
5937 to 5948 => -0.1 angstrom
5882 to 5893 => 3.2 angstrom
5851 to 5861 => 0.5 angstrom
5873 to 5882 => 0.0 angstrom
